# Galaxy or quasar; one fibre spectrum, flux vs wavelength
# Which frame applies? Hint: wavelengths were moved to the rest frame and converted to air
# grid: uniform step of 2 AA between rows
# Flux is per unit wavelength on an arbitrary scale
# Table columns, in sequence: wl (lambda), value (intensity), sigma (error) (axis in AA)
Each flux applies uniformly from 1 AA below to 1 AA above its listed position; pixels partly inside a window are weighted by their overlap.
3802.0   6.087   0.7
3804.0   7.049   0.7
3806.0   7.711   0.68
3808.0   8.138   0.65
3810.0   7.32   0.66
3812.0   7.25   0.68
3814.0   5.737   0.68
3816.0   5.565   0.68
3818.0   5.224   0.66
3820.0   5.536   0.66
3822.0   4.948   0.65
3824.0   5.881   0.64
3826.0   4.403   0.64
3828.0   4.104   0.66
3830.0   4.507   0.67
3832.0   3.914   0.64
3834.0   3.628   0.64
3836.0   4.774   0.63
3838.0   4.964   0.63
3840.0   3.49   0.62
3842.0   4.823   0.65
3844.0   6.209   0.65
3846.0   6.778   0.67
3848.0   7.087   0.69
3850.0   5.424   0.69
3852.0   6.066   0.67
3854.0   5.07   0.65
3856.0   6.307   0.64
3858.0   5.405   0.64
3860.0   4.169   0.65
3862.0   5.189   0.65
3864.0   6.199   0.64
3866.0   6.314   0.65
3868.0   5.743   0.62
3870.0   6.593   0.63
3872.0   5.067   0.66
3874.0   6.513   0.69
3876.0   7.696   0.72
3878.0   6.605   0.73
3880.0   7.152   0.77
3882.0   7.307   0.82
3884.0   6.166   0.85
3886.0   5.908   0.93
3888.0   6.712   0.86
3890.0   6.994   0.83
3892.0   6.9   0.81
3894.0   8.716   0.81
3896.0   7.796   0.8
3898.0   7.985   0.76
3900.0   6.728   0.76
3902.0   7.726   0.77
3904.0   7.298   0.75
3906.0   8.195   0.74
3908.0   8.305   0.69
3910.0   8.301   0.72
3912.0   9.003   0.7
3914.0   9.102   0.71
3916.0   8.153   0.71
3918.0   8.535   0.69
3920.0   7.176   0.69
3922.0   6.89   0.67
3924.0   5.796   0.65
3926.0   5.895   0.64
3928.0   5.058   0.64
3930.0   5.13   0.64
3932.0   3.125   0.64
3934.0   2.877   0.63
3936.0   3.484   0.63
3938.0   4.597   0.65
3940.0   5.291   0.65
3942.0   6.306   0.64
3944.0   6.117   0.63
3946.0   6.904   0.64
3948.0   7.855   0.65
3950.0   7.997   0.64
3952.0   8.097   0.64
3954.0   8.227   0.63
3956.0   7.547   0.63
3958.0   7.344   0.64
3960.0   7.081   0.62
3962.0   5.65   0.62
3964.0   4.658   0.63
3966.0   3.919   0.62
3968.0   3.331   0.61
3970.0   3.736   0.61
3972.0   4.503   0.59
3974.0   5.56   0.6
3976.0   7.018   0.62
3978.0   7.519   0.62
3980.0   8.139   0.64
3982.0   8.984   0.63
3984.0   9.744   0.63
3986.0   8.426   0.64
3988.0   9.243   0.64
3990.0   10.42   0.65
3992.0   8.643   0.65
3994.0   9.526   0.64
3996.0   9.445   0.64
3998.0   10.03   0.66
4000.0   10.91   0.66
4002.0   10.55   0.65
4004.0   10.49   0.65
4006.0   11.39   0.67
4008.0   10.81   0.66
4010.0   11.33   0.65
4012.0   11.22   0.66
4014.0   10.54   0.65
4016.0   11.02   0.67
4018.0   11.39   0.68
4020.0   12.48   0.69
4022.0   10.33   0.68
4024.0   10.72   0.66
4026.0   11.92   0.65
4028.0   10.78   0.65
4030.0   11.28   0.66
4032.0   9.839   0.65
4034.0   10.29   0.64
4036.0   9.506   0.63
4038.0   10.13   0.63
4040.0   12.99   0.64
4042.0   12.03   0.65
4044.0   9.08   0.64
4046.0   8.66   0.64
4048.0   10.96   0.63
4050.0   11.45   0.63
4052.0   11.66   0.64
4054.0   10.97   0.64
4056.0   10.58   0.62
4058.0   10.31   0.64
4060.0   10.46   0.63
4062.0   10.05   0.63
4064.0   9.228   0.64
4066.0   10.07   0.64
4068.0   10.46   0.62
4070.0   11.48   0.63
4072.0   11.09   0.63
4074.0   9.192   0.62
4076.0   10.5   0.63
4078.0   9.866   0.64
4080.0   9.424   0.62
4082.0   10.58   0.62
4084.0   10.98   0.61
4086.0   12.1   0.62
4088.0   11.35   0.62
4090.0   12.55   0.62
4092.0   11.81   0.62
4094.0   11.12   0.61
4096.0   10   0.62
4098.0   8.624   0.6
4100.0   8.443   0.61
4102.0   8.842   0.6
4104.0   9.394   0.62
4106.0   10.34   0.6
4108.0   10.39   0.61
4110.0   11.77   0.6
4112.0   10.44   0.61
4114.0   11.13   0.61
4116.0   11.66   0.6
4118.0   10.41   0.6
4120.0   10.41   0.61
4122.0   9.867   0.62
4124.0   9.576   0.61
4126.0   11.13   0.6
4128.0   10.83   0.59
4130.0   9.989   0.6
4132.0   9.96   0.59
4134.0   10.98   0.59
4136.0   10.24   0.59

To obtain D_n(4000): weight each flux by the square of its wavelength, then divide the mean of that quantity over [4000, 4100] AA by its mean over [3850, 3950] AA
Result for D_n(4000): 1.78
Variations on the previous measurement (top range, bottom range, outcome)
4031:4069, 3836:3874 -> 2.06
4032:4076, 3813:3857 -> 2.25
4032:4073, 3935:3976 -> 1.87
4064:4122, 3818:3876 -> 2.21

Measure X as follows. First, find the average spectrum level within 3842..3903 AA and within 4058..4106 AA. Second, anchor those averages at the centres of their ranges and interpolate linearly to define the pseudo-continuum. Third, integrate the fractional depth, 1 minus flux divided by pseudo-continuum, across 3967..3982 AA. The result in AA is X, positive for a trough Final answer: 4.4 AA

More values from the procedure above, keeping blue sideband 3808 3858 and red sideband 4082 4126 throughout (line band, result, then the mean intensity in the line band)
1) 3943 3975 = 6.6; 6.16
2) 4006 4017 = -2.8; 11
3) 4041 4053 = -1.5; 10.6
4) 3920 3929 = 1.4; 6.05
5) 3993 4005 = -2.2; 10.2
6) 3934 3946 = 3.8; 5.11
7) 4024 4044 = -3.6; 10.9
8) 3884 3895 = -0.8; 6.97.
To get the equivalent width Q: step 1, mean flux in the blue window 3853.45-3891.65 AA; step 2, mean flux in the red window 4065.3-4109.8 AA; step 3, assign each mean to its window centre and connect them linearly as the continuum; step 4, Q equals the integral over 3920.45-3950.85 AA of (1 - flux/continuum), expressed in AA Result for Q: 7.6 AA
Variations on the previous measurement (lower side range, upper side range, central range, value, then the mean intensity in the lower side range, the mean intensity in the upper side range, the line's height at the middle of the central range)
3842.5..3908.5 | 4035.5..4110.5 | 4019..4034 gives -2.3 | 6.59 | 10.5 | 9.57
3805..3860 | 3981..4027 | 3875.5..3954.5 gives 9.7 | 5.54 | 10.4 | 7.89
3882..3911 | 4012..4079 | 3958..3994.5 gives 8.8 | 7.41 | 10.7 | 9.14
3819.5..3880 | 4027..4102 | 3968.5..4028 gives -3.1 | 5.47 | 10.5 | 8.96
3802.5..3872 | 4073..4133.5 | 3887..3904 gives -1.9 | 5.63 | 10.4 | 6.68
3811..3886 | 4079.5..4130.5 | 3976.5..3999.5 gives -2.2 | 5.62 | 10.5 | 8.29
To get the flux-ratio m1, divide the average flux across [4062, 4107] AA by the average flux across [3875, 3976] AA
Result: 1.58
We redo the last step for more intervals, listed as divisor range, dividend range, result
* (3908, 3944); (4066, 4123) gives 1.69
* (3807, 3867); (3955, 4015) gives 1.51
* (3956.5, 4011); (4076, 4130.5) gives 1.30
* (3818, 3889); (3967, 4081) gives 1.76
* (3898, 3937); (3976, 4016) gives 1.46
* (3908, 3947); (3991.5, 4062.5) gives 1.71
